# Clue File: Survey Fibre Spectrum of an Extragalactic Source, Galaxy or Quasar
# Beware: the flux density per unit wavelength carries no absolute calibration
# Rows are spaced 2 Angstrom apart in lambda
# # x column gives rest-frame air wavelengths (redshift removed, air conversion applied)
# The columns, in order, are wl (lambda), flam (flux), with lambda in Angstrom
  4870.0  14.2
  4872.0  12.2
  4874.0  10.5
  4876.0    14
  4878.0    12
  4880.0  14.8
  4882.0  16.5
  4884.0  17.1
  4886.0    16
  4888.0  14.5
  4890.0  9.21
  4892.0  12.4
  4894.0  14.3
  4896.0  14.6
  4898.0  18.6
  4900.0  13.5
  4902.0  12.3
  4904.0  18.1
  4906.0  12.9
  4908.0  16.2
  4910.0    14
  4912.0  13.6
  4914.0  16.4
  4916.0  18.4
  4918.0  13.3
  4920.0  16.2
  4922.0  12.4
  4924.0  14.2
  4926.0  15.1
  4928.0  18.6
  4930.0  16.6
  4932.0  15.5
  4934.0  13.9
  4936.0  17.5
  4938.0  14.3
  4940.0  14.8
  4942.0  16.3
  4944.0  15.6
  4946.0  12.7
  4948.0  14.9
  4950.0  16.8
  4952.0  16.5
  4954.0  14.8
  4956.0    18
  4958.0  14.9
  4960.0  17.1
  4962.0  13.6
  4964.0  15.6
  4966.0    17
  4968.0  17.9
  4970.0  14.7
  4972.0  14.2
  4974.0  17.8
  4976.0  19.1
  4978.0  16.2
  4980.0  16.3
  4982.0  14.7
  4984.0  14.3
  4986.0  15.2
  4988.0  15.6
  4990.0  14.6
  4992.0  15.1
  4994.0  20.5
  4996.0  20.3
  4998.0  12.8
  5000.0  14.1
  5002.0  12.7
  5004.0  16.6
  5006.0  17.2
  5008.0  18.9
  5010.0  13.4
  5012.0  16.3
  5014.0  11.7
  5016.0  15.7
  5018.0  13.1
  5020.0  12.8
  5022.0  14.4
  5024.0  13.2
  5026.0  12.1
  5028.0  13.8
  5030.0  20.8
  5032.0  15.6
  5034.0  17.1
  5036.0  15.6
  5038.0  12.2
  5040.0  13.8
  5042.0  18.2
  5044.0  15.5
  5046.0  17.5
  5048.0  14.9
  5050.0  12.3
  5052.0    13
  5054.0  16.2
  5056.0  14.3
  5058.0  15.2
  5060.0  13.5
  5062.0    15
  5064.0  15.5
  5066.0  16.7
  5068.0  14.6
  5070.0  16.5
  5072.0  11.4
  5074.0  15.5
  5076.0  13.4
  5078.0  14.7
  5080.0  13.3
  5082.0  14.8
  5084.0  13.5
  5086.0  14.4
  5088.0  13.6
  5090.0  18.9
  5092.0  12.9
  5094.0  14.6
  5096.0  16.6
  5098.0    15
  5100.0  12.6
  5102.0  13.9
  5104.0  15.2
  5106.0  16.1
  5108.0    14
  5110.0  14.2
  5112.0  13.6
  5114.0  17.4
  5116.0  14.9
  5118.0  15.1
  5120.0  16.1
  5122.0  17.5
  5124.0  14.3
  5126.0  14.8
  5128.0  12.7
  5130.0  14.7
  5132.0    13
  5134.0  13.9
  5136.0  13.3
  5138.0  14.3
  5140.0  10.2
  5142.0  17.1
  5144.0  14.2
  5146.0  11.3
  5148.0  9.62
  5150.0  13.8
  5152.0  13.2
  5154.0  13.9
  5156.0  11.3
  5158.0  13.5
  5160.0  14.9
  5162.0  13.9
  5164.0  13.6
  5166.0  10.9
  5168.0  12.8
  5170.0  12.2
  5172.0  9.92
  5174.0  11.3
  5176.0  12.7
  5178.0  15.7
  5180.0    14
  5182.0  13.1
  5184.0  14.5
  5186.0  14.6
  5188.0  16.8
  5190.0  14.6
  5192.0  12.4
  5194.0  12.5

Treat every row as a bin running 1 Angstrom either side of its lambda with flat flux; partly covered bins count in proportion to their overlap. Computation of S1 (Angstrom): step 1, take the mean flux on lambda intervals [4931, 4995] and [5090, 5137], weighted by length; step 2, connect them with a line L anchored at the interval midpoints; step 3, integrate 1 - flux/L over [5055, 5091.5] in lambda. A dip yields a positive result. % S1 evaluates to 0.8 Angstrom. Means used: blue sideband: 15.8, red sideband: 14.7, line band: 14.7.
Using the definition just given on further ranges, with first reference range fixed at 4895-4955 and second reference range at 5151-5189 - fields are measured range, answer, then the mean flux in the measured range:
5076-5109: -1.57 Angstrom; 14.6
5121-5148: -0.37 Angstrom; 13.8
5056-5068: -0.74 Angstrom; 15.1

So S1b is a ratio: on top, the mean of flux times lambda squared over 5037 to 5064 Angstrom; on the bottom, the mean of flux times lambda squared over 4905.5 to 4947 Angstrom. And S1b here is 1.02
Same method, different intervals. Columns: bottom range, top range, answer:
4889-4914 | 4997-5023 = 1.07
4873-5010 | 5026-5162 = 1.00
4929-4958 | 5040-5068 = 1.02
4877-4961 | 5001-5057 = 1.03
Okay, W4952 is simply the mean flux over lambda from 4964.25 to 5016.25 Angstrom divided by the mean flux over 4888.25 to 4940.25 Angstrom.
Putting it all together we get 1.07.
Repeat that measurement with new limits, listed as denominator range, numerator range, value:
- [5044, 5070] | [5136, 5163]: 0.88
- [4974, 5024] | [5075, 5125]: 0.96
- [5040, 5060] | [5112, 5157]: 0.92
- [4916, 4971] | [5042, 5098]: 0.95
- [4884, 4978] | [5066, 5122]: 0.96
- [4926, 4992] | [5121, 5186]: 0.85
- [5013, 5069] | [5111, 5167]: 0.93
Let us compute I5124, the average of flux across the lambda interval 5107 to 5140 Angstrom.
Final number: 14.5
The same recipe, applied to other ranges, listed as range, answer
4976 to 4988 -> 15.7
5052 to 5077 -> 14.7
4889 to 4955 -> 15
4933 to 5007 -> 15.8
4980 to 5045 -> 15.3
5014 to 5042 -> 14.7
